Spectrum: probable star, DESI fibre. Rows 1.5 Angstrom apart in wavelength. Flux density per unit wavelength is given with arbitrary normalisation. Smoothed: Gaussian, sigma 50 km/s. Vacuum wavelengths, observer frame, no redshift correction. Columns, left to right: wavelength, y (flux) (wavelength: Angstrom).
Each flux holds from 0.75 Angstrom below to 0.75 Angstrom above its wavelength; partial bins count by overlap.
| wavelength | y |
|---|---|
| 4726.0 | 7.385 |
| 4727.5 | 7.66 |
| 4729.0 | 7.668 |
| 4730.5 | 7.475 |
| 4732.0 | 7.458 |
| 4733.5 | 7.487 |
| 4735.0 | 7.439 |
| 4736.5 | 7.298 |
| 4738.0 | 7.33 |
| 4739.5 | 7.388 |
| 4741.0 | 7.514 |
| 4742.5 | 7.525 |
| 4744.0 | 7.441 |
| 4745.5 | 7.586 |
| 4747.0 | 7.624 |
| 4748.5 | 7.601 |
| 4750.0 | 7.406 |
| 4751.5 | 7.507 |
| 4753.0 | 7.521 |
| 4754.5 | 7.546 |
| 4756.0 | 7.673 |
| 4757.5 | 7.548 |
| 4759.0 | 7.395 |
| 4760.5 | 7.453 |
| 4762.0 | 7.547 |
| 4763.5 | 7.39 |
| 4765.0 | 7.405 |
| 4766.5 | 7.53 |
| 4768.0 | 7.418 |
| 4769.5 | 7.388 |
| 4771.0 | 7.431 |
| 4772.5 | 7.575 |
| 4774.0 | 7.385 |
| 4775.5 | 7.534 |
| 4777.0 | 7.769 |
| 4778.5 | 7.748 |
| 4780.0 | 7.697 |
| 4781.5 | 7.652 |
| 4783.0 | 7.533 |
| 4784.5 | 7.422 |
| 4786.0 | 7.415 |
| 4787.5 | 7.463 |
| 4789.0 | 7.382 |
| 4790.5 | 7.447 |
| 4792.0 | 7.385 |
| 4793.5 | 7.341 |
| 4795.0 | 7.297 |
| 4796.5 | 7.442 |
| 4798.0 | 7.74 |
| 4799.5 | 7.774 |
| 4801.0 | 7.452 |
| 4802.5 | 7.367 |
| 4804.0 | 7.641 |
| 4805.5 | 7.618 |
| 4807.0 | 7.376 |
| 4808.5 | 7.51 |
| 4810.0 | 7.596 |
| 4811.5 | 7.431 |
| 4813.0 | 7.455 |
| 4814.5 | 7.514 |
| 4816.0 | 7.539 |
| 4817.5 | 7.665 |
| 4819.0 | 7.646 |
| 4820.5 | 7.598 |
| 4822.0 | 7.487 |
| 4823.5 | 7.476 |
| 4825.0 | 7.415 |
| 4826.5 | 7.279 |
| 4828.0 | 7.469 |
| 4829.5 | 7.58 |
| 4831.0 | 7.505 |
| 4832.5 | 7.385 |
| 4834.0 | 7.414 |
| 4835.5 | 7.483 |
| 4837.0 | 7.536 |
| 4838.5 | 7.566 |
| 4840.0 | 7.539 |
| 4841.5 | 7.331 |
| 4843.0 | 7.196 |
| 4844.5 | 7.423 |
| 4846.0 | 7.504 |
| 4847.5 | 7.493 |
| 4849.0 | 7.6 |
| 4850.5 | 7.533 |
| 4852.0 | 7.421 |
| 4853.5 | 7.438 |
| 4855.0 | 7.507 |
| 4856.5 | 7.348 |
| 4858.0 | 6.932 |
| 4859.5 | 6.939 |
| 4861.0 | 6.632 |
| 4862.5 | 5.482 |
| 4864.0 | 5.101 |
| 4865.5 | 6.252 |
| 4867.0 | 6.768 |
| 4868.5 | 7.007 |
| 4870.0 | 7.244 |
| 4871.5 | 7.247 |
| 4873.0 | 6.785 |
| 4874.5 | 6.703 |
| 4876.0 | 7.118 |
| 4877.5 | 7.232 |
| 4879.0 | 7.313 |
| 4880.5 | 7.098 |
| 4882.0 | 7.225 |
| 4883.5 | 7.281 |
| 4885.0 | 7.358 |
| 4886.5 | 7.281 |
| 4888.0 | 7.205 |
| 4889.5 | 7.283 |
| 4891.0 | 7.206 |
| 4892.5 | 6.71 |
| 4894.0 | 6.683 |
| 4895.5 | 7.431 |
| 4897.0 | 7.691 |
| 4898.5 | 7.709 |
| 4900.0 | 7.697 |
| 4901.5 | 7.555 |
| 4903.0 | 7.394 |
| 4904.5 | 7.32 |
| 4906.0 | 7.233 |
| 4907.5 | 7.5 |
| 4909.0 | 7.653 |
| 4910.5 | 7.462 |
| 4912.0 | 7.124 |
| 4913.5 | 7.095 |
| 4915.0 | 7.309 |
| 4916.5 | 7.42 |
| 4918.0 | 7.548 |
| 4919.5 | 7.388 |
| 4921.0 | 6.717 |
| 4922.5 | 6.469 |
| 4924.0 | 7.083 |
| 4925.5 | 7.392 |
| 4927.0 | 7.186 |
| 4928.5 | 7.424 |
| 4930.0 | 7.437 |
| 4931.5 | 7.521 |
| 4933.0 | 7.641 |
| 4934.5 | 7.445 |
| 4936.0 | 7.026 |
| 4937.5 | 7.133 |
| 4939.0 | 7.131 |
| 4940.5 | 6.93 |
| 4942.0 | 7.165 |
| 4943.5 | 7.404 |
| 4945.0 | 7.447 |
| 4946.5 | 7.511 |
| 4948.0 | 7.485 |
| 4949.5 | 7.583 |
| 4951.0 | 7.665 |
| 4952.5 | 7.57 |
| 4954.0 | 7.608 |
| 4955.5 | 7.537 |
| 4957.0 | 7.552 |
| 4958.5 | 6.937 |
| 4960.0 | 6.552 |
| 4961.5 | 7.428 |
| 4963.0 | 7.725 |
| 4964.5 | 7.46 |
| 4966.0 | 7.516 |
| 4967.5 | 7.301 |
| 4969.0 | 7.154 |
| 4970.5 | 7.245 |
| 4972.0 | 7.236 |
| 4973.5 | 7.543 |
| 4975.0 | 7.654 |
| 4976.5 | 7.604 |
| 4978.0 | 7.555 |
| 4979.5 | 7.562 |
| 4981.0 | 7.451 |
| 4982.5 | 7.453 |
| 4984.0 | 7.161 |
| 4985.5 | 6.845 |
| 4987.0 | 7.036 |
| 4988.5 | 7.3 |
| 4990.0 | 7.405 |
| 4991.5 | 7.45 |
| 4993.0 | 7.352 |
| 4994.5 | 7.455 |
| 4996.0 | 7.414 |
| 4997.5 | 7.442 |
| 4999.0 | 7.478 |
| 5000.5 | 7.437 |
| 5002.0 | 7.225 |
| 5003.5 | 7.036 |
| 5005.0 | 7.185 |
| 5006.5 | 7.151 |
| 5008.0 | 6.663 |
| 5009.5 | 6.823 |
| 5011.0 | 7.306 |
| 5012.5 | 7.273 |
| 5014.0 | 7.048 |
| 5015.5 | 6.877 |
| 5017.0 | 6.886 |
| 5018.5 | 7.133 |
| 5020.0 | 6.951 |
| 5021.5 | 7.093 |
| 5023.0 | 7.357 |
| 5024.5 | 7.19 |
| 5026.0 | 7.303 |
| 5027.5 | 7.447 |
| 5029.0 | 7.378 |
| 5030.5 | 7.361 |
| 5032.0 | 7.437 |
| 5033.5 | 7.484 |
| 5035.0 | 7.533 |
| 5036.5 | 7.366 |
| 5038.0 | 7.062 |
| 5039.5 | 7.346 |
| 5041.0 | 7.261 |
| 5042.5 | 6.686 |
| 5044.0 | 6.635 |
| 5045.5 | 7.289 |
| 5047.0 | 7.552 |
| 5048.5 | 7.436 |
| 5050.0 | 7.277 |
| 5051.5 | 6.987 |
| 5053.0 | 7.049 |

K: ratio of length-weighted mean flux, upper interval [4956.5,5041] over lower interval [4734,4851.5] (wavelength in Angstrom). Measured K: 0.97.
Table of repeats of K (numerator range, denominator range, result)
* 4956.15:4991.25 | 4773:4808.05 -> 0.98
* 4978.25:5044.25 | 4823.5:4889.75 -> 1.01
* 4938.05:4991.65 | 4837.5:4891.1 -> 1.04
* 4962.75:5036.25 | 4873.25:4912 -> 1.00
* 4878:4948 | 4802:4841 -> 0.97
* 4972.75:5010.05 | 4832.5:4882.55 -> 1.03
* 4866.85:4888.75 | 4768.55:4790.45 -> 0.95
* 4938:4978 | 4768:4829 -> 0.98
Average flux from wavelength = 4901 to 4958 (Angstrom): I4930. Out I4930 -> 7.34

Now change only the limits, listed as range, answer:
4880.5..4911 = 7.34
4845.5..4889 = 7.03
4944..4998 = 7.39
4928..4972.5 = 7.36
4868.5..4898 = 7.16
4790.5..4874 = 7.3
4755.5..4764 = 7.5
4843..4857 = 7.46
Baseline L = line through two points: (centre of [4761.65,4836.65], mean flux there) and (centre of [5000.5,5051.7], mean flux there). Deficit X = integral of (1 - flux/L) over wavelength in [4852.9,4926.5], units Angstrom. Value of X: 2.6 Angstrom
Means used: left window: 7.5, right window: 7.18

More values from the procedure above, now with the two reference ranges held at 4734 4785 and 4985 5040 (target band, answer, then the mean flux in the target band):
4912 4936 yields 0.22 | 7.26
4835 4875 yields 1.78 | 7.07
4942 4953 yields -0.29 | 7.5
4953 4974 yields -0.17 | 7.34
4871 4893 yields 0.70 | 7.14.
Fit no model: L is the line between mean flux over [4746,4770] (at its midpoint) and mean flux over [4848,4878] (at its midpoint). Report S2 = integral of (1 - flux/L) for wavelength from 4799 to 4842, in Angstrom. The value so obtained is -2.1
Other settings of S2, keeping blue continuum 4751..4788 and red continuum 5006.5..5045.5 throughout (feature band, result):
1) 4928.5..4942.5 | 0.01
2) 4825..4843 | -0.05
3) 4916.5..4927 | 0.25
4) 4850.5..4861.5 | 0.28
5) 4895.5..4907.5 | -0.29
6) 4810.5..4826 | -0.15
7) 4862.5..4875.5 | 1.40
